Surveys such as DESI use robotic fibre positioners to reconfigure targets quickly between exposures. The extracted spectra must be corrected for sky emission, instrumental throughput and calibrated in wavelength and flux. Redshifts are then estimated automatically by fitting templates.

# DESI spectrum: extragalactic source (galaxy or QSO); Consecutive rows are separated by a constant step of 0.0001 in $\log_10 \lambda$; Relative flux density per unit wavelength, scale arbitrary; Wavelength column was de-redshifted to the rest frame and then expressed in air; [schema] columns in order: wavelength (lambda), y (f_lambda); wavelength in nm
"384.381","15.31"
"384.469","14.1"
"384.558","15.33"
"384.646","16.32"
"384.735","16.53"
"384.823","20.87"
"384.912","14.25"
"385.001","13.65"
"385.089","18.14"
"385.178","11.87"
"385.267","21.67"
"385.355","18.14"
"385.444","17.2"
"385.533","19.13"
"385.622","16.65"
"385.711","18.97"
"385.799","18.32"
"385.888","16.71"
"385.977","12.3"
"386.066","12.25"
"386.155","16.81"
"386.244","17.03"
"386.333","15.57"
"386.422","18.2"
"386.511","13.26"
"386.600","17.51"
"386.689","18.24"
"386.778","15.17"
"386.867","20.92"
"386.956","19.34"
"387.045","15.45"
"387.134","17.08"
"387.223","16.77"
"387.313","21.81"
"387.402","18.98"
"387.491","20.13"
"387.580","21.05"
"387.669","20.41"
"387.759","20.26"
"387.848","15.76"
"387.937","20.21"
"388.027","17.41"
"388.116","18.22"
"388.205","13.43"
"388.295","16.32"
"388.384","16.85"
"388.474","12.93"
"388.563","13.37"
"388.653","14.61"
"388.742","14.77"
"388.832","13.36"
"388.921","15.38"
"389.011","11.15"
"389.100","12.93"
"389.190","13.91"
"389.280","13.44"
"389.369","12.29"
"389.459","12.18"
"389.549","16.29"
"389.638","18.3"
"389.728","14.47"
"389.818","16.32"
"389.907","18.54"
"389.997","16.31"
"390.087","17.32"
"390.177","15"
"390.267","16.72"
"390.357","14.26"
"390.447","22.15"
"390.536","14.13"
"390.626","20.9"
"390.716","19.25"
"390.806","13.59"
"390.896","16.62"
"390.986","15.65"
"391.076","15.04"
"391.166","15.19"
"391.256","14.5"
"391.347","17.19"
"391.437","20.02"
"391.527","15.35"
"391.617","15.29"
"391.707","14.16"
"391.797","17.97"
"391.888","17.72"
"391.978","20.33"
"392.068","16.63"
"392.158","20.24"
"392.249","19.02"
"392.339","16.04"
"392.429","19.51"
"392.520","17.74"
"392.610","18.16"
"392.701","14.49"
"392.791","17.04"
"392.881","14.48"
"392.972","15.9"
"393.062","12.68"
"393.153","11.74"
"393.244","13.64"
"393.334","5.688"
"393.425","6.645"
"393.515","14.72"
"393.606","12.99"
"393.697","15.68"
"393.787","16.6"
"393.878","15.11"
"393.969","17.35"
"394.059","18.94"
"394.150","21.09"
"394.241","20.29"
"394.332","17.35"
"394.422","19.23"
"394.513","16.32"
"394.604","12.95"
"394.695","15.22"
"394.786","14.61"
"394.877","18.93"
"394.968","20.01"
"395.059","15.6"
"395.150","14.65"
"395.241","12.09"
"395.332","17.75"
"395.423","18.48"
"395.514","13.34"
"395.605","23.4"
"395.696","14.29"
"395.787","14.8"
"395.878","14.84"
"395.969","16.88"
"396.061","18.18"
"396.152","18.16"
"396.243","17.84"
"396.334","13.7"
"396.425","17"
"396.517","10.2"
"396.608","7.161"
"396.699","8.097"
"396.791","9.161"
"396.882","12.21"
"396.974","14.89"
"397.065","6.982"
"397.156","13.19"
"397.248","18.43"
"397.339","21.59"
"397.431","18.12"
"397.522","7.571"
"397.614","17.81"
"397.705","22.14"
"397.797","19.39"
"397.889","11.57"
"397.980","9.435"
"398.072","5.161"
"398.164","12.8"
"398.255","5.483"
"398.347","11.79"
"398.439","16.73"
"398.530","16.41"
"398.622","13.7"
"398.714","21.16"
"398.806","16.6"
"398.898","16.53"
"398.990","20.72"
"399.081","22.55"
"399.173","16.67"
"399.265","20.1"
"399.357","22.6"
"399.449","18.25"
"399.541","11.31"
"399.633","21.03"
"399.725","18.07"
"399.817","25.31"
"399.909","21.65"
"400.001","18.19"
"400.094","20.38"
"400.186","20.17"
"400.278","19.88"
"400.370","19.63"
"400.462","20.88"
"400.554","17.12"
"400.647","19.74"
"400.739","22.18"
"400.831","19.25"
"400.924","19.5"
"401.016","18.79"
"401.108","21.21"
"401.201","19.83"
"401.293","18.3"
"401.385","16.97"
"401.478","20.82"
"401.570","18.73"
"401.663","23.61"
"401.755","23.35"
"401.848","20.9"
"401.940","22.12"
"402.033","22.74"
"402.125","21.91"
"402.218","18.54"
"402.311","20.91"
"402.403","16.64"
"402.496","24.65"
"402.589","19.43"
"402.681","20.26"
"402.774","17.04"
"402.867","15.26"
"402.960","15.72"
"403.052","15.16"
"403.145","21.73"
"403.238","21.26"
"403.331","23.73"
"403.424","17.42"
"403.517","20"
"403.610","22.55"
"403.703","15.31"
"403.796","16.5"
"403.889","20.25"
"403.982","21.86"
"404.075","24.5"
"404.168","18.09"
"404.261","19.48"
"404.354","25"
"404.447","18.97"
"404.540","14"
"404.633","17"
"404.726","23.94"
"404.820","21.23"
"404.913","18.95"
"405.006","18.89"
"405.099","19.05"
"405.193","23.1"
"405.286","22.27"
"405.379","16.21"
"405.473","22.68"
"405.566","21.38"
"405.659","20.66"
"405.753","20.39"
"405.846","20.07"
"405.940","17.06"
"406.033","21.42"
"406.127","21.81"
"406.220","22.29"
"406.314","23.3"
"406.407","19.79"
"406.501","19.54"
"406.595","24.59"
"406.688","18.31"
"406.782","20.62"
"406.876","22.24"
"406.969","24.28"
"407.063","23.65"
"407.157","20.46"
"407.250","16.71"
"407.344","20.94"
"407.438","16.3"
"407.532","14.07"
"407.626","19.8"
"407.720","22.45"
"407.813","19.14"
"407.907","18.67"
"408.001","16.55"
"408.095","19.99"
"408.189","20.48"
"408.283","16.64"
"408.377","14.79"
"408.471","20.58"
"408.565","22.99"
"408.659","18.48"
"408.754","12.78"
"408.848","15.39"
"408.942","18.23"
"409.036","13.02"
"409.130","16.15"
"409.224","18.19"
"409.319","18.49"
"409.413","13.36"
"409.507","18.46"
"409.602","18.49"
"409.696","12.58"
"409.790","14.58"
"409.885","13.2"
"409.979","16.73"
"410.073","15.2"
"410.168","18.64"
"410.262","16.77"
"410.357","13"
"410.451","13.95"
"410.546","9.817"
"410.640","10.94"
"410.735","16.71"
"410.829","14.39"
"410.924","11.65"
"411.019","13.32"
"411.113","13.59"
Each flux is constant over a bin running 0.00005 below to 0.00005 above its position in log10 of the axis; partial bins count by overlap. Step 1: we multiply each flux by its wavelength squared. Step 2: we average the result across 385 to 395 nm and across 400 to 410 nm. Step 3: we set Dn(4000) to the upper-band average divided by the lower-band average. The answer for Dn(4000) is 1.3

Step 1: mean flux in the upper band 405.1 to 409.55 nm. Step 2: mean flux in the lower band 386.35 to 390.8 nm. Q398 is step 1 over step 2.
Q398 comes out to 1.2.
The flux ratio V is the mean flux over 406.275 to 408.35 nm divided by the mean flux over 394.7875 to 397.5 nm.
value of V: 1.32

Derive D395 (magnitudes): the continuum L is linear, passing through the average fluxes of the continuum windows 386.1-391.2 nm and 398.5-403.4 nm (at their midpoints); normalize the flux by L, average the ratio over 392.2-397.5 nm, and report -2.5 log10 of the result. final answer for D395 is 0.18 mag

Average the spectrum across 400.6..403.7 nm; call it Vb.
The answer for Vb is 19.9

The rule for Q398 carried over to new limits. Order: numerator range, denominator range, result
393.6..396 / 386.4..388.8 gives 0.96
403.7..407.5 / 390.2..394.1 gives 1.27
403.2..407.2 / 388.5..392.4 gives 1.28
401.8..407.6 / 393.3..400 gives 1.28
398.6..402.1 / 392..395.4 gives 1.24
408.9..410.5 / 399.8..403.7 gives 0.79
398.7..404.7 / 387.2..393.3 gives 1.20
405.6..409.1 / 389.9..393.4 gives 1.20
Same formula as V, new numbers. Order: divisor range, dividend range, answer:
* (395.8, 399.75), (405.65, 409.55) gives 1.26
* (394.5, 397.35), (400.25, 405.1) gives 1.33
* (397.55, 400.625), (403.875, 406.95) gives 1.19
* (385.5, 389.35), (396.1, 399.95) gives 0.94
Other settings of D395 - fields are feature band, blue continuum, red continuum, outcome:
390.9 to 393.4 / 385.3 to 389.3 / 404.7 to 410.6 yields 0.08 mag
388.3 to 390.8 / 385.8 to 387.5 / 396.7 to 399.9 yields 0.08 mag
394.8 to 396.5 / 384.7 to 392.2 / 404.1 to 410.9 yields 0.05 mag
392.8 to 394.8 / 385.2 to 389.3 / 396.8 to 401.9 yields 0.15 mag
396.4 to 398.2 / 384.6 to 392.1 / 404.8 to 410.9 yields 0.31 mag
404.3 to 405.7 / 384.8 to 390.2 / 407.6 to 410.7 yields -0.22 mag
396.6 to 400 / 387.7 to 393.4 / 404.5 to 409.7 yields 0.12 mag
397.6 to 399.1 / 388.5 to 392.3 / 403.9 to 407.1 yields 0.22 mag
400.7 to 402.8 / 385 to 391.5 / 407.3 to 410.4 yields -0.20 mag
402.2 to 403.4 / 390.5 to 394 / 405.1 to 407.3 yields 0.03 mag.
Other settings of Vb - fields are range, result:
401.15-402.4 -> 20.5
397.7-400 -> 16.6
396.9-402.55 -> 18.1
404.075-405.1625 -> 19.8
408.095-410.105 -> 16.7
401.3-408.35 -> 20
